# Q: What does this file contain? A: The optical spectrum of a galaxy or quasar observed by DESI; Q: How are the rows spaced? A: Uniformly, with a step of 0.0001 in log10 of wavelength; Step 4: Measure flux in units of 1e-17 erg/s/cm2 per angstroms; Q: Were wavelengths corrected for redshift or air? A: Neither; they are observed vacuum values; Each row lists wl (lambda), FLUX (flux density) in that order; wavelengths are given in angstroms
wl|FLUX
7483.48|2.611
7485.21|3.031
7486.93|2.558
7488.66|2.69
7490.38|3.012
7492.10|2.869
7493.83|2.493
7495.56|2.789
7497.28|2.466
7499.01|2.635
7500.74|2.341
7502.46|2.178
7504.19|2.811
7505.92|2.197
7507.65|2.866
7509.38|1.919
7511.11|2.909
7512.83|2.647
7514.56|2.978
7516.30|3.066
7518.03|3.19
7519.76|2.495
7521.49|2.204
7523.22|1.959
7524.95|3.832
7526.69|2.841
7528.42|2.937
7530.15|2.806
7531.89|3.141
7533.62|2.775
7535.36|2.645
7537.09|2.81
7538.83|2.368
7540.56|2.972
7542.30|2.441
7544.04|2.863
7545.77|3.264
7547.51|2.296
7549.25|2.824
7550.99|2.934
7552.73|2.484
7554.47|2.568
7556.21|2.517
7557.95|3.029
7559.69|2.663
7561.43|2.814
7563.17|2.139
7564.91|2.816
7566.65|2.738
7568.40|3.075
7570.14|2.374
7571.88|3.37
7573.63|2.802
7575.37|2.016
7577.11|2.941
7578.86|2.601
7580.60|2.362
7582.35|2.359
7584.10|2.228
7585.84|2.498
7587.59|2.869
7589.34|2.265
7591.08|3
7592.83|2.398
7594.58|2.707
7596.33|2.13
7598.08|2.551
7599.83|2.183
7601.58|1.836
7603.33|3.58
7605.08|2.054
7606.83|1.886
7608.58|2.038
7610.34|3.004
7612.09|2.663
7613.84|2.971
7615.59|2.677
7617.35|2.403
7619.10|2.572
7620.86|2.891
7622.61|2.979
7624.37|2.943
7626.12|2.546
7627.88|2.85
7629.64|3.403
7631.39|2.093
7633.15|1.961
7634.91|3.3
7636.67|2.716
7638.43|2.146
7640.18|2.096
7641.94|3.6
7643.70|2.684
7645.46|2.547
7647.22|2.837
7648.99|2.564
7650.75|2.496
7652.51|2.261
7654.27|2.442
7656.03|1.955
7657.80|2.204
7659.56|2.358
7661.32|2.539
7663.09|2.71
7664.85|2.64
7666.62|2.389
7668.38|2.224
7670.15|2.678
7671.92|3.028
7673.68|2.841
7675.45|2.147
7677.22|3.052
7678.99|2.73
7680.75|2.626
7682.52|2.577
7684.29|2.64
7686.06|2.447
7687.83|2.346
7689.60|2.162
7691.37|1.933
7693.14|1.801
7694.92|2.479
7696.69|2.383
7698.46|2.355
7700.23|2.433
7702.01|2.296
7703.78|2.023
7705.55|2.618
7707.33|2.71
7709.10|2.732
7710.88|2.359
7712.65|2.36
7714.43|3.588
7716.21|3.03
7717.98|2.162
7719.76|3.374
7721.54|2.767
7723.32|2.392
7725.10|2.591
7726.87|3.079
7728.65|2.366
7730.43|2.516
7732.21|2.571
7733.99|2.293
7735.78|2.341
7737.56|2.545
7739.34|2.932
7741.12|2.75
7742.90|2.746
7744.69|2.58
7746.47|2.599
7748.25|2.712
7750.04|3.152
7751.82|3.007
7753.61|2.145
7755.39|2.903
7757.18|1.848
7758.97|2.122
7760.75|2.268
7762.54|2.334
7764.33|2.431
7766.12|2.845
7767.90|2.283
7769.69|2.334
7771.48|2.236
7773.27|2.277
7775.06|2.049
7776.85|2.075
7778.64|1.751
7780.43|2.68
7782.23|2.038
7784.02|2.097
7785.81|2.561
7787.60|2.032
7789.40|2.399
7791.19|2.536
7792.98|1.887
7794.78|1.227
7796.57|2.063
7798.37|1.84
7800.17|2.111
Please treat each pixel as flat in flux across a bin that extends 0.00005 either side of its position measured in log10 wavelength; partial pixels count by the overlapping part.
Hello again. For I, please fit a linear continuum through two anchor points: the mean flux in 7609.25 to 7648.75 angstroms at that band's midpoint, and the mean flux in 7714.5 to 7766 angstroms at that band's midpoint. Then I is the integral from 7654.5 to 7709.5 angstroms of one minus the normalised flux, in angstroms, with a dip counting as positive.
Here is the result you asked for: 4.4 angstroms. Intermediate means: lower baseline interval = 2.72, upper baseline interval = 2.61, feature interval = 2.45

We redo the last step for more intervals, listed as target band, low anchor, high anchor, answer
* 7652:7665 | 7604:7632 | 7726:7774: 1.1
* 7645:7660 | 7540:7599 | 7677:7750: 1.1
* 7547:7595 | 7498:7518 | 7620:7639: 0.7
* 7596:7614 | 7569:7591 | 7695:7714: 0.9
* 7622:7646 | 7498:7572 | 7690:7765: -0.8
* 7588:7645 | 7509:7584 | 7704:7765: 1.6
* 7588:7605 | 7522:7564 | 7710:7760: 1.3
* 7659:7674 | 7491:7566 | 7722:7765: 0.0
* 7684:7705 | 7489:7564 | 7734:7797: 1.7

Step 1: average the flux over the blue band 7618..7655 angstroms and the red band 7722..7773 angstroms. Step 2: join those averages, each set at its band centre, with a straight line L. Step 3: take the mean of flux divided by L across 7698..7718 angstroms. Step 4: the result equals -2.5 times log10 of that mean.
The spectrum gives 0.00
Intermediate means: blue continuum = 2.66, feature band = 2.58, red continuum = 2.53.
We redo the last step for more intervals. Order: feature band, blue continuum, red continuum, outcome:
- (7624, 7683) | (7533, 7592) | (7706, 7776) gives 0.01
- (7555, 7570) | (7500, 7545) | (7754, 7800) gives -0.03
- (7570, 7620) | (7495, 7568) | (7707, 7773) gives 0.06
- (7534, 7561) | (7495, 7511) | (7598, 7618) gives -0.10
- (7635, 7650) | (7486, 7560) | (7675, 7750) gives -0.03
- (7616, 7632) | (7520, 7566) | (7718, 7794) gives -0.05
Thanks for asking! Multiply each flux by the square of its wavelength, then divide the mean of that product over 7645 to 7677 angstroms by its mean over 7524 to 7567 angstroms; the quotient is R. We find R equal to 0.9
